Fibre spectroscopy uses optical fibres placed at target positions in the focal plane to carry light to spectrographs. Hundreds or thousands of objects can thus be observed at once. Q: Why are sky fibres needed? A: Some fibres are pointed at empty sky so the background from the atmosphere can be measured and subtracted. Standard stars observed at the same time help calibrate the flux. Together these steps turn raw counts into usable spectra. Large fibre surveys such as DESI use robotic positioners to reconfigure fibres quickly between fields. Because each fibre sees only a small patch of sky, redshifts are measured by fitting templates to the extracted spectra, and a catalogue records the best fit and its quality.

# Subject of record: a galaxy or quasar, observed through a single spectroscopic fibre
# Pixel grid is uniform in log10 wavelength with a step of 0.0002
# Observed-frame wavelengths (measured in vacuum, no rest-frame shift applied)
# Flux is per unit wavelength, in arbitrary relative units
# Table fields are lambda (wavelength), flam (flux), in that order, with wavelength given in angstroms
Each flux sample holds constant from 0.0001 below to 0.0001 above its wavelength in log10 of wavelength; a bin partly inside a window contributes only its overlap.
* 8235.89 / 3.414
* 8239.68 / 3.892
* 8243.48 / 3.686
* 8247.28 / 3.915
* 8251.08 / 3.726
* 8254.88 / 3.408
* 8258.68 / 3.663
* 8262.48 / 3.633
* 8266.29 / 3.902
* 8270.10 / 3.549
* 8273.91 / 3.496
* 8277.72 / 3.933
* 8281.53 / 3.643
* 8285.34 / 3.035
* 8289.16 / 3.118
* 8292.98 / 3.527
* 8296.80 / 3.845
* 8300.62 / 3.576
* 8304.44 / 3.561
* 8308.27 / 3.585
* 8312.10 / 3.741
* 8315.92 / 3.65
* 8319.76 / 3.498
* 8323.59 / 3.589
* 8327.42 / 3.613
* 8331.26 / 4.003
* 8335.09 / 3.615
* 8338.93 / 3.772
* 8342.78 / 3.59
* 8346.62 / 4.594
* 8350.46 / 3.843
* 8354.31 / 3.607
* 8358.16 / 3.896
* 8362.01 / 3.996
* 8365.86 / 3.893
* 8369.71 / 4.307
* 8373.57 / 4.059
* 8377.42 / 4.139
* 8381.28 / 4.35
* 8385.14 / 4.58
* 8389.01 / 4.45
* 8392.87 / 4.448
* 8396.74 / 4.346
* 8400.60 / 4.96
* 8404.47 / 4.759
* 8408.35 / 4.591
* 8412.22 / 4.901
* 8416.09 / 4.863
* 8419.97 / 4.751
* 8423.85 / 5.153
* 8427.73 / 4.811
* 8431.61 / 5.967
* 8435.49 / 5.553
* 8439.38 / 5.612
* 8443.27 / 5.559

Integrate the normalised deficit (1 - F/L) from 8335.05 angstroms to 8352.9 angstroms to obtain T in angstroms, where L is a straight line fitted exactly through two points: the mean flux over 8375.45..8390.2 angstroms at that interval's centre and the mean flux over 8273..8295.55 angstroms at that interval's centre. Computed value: 0.5 angstroms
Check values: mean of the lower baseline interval 3.47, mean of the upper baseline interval 4.37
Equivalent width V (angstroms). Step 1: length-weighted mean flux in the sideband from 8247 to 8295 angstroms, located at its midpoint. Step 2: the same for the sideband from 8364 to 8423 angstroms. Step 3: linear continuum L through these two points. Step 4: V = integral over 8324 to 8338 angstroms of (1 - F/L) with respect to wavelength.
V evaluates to 1.0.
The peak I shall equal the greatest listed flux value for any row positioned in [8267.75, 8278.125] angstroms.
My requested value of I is 3.933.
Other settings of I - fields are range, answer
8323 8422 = 4.96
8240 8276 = 3.915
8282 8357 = 4.594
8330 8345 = 4.003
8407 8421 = 4.901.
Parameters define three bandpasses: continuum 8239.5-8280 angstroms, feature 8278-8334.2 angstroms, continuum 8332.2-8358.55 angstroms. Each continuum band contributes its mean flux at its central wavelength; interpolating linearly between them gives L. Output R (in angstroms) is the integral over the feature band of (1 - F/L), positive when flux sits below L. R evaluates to 3.0 angstroms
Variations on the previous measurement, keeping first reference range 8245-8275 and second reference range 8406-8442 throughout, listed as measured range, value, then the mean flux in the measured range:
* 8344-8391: 5.0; 4.14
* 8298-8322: 2.9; 3.61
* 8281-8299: 2.4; 3.42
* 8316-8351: 4.4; 3.78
